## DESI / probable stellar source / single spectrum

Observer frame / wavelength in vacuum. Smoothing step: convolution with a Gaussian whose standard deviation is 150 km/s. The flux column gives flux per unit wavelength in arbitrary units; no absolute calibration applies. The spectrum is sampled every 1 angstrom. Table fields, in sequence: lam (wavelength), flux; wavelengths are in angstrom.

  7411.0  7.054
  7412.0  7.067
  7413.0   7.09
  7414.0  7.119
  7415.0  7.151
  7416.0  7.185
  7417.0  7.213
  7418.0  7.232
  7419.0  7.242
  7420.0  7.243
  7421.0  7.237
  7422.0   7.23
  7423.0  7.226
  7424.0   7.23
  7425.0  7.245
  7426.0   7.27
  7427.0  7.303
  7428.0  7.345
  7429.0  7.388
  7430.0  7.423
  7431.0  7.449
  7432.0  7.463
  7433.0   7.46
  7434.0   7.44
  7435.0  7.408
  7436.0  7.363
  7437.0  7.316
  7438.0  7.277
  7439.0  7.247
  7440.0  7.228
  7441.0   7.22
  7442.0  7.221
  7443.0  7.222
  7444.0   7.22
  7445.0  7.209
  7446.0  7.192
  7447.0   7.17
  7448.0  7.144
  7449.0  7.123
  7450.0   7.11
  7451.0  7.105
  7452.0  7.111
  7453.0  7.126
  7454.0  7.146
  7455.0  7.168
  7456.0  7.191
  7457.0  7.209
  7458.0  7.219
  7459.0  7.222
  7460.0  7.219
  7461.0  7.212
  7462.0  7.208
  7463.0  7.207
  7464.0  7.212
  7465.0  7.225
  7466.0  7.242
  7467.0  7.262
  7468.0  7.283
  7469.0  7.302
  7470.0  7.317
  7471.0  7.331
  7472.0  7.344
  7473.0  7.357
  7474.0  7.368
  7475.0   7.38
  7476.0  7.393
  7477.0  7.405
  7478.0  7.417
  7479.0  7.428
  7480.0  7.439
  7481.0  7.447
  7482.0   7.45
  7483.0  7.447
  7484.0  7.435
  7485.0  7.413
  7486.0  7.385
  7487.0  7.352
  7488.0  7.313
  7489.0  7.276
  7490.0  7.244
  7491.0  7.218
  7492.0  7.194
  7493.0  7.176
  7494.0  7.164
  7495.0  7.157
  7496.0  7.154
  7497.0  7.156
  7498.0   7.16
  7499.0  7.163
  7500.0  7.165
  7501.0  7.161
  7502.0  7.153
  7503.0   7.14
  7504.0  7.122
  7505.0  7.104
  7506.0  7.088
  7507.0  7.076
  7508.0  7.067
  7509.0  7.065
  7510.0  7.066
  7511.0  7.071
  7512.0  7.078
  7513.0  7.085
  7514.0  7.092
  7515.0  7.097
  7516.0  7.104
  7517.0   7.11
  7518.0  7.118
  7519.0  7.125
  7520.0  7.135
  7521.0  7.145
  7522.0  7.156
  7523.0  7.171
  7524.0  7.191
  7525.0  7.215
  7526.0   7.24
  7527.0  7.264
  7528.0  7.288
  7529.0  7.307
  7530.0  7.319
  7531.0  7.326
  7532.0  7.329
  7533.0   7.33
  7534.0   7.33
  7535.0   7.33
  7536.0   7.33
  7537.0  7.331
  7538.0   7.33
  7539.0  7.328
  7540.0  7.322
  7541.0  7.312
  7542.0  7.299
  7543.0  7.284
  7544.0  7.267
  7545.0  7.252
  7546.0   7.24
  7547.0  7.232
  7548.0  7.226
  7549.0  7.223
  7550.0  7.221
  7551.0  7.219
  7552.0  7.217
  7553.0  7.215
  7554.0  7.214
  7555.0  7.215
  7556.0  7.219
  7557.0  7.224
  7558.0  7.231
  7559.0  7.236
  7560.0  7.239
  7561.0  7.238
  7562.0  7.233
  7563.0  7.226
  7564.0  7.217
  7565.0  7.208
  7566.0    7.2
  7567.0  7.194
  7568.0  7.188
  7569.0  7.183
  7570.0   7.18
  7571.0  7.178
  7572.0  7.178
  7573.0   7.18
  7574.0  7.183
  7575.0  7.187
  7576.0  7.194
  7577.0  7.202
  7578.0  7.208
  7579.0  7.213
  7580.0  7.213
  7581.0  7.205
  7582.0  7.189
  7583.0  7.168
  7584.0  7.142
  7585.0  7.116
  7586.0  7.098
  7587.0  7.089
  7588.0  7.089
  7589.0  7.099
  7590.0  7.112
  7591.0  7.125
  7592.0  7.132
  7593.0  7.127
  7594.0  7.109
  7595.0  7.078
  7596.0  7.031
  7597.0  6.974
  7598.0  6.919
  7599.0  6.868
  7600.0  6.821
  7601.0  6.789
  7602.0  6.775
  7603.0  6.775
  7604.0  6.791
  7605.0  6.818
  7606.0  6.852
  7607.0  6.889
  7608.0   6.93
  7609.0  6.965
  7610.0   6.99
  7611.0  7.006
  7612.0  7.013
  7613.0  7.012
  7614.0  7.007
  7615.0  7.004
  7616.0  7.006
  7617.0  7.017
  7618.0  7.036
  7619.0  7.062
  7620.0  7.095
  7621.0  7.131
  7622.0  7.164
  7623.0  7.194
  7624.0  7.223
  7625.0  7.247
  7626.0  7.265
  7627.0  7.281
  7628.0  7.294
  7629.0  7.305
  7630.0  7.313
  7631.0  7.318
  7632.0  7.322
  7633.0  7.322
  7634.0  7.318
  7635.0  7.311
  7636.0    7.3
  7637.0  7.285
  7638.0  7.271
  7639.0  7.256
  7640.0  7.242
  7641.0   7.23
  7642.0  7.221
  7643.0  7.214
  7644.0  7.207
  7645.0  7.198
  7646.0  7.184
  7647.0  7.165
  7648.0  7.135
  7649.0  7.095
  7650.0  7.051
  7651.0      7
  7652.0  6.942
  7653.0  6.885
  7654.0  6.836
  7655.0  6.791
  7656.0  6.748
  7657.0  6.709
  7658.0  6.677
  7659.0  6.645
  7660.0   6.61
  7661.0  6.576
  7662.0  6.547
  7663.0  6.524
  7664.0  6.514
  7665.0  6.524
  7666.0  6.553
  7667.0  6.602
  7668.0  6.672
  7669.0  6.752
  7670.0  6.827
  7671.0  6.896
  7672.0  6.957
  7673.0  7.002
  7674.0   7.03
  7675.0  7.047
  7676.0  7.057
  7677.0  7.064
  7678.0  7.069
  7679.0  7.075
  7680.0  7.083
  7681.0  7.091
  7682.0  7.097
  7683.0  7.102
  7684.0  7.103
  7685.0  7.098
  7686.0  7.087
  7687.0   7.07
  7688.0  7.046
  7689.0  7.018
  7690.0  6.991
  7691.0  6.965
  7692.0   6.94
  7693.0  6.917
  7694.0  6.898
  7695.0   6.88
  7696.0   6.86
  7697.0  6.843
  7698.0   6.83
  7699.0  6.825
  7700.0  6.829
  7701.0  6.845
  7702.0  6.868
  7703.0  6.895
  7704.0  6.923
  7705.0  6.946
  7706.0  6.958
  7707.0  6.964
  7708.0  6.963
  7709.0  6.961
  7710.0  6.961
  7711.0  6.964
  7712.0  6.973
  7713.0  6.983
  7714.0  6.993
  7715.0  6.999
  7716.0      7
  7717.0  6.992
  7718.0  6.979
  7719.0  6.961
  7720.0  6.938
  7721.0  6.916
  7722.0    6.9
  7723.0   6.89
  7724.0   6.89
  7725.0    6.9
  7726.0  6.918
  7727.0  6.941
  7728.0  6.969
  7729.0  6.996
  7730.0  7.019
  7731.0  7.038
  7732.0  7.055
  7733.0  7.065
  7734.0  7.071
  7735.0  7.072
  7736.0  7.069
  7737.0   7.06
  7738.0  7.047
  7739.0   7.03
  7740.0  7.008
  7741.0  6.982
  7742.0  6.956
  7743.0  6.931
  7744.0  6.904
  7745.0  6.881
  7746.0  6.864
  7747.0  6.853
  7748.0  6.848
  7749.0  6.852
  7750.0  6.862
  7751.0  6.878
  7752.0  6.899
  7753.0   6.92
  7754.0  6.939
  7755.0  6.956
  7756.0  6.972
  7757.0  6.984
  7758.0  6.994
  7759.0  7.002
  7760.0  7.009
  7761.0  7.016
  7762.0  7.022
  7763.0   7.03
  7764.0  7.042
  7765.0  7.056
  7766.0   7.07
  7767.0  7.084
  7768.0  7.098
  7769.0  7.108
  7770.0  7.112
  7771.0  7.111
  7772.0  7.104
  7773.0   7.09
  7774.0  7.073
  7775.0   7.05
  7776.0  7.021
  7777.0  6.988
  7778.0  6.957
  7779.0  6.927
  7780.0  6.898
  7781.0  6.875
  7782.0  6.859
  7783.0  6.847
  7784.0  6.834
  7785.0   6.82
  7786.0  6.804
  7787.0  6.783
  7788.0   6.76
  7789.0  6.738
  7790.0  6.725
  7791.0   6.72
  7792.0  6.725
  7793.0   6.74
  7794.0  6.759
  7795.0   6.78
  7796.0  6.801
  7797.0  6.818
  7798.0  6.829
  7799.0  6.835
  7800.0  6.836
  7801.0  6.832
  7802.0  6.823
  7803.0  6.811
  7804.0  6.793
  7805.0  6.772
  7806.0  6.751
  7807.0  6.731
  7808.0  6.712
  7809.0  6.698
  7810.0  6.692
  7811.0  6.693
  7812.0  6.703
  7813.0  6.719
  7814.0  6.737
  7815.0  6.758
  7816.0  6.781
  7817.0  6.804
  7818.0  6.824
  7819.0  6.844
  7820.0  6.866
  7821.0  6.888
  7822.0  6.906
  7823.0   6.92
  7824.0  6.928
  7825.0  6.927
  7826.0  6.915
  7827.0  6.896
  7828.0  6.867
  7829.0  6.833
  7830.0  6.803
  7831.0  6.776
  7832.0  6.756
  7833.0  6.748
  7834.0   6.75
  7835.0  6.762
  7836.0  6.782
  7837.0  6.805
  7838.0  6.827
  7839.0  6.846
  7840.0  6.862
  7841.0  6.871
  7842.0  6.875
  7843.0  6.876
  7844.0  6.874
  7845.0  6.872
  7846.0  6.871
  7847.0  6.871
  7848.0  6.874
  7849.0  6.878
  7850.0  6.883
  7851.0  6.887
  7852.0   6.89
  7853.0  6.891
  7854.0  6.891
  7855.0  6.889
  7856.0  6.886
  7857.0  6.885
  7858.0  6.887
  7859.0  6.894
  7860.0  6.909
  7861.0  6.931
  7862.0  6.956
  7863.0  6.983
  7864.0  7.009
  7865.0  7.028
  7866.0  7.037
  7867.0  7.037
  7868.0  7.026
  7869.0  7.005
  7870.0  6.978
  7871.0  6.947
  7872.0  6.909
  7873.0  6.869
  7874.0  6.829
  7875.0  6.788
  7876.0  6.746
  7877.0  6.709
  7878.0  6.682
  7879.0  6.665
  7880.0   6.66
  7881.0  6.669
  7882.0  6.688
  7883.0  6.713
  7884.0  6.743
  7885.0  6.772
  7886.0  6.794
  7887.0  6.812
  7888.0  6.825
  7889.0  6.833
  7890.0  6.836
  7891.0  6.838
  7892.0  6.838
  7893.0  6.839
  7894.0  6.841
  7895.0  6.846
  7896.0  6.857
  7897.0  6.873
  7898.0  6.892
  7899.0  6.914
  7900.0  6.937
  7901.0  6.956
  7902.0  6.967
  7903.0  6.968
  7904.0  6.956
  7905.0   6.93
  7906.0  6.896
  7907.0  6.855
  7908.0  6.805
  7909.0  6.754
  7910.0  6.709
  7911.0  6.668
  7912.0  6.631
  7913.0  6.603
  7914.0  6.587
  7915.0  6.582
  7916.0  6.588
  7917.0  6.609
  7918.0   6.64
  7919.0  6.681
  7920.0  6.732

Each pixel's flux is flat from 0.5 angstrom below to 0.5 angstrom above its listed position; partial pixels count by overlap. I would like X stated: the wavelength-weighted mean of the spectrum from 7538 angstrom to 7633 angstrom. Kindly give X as 7.14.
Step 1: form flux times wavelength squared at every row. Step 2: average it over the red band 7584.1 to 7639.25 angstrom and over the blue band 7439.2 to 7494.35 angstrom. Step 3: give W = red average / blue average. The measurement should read 1.0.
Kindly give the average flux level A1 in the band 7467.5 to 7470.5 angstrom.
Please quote 7.3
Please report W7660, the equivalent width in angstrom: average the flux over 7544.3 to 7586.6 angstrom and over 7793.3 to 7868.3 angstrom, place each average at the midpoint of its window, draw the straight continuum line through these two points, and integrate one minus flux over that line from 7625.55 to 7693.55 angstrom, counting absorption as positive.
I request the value 0.62 angstrom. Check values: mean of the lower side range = 7.2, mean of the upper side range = 6.85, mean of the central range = 7.01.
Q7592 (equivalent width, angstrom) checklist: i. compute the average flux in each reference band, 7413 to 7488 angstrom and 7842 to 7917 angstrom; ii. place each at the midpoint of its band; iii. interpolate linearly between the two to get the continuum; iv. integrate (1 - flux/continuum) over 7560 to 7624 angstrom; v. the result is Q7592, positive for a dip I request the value 0.5 angstrom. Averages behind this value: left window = 7.28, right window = 6.84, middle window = 7.08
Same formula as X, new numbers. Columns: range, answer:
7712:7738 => 6.99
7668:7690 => 7.02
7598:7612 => 6.87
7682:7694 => 7.03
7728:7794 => 6.95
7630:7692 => 6.99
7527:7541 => 7.32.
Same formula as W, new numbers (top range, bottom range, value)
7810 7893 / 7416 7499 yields 1.04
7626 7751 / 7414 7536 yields 1.02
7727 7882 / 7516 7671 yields 1.02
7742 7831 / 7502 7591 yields 1.02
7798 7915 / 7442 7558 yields 1.04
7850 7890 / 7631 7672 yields 1.04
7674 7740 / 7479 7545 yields 1.02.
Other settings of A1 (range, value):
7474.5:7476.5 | 7.39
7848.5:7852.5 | 6.88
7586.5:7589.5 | 7.09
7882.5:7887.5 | 6.77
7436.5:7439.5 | 7.28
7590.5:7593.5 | 7.13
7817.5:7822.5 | 6.87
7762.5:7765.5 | 7.04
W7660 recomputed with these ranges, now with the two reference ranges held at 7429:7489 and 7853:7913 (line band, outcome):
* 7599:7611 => 0.5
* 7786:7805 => 0.4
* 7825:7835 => 0.1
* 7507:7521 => 0.3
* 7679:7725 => 0.5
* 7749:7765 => 0.0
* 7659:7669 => 0.7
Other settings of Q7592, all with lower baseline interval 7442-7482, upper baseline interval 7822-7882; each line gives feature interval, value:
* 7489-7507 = 0.1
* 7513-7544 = -0.2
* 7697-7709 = 0.2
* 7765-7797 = 0.1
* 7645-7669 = 0.9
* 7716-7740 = 0.0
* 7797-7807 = 0.2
